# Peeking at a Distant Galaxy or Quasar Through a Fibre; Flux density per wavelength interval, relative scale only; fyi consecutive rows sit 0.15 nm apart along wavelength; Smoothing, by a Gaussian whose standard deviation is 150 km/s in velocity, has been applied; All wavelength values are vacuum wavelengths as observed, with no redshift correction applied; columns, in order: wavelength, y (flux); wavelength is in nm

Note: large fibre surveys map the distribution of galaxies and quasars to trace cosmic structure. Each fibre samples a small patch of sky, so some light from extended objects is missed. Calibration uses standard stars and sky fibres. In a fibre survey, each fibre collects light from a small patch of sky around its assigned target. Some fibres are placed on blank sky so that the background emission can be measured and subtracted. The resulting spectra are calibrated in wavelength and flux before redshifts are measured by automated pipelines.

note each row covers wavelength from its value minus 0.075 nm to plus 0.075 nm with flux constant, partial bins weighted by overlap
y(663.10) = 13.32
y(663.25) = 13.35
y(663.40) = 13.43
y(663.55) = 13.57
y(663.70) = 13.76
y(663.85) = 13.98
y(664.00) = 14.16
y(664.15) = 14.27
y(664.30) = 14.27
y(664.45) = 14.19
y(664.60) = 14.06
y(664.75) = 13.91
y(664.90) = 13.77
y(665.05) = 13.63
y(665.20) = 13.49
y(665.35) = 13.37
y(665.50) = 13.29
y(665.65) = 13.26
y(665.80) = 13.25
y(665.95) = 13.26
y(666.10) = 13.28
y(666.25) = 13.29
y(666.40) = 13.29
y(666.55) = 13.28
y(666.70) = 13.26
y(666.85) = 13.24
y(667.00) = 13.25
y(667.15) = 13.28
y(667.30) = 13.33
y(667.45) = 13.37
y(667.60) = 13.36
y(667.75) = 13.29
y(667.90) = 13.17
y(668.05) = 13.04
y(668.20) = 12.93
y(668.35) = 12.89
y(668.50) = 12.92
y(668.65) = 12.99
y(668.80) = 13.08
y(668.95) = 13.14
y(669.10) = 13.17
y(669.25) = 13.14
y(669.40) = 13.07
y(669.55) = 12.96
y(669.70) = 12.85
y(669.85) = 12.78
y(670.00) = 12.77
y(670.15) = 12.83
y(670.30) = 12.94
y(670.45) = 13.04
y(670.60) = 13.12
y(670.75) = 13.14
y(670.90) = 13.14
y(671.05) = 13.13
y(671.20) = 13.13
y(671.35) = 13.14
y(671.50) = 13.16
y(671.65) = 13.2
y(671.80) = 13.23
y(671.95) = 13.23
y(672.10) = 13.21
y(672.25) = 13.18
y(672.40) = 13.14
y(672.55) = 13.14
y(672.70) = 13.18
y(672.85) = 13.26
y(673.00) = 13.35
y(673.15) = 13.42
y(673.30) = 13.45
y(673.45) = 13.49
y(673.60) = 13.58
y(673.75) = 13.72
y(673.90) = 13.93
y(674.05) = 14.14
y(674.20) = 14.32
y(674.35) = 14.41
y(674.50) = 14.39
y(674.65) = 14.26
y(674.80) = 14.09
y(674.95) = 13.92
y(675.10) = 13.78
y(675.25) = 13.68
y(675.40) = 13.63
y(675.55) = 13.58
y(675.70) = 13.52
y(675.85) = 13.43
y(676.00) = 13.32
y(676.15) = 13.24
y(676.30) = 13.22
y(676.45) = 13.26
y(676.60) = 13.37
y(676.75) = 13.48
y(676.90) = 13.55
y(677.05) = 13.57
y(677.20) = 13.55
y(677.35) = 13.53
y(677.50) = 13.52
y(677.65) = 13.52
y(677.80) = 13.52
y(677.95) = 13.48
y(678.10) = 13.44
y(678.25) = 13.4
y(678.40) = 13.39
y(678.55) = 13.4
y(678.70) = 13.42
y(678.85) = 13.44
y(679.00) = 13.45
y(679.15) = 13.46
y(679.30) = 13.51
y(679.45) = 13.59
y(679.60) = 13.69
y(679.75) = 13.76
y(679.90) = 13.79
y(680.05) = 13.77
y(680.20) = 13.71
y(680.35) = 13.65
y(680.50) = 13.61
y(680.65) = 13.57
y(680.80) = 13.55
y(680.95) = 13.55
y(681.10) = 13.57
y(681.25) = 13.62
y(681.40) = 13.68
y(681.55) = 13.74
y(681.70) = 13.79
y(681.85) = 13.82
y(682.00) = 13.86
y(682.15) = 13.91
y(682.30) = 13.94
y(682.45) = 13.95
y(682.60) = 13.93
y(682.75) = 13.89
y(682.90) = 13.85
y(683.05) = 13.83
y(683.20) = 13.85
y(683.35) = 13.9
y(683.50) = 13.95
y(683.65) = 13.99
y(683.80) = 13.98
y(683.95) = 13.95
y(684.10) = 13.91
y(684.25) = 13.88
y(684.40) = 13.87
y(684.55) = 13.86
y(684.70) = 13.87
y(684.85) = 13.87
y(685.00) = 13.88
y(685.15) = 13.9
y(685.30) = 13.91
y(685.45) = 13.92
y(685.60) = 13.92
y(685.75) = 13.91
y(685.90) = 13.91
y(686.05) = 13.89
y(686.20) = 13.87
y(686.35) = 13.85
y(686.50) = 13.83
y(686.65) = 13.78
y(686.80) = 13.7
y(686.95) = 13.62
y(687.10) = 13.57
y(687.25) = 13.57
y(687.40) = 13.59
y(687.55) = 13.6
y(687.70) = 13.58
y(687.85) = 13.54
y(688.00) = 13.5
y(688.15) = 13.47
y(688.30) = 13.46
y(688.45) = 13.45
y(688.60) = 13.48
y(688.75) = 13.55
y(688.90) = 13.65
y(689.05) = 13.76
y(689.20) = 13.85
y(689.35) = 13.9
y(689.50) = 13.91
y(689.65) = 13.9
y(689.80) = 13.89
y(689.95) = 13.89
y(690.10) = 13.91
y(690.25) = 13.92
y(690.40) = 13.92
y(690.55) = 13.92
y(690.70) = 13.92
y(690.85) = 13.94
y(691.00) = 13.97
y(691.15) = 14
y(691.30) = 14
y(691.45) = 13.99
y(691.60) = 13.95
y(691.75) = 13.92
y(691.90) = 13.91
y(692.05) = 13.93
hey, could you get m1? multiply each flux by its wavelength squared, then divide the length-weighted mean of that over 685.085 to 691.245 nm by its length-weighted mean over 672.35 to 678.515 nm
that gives 1.05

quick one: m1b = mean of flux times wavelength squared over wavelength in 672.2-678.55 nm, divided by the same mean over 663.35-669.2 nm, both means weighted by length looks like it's 1.0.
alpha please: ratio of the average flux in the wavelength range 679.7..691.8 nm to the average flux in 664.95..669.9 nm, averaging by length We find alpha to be 1.05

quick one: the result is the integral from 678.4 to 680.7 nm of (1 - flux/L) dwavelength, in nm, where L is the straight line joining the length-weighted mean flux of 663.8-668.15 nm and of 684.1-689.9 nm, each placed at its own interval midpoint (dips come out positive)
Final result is 0.01 nm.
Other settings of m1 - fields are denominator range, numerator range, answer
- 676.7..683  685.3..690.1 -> 1.03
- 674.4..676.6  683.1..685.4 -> 1.04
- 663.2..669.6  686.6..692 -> 1.10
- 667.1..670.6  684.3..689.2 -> 1.11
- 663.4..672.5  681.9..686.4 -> 1.10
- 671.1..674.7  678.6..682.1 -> 1.03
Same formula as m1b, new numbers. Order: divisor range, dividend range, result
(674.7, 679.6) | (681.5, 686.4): 1.05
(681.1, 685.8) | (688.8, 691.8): 1.02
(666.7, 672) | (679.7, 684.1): 1.09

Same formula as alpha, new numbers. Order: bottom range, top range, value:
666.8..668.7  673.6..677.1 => 1.04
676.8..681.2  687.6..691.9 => 1.02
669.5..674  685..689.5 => 1.04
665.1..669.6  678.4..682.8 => 1.04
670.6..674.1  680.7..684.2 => 1.04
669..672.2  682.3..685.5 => 1.06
